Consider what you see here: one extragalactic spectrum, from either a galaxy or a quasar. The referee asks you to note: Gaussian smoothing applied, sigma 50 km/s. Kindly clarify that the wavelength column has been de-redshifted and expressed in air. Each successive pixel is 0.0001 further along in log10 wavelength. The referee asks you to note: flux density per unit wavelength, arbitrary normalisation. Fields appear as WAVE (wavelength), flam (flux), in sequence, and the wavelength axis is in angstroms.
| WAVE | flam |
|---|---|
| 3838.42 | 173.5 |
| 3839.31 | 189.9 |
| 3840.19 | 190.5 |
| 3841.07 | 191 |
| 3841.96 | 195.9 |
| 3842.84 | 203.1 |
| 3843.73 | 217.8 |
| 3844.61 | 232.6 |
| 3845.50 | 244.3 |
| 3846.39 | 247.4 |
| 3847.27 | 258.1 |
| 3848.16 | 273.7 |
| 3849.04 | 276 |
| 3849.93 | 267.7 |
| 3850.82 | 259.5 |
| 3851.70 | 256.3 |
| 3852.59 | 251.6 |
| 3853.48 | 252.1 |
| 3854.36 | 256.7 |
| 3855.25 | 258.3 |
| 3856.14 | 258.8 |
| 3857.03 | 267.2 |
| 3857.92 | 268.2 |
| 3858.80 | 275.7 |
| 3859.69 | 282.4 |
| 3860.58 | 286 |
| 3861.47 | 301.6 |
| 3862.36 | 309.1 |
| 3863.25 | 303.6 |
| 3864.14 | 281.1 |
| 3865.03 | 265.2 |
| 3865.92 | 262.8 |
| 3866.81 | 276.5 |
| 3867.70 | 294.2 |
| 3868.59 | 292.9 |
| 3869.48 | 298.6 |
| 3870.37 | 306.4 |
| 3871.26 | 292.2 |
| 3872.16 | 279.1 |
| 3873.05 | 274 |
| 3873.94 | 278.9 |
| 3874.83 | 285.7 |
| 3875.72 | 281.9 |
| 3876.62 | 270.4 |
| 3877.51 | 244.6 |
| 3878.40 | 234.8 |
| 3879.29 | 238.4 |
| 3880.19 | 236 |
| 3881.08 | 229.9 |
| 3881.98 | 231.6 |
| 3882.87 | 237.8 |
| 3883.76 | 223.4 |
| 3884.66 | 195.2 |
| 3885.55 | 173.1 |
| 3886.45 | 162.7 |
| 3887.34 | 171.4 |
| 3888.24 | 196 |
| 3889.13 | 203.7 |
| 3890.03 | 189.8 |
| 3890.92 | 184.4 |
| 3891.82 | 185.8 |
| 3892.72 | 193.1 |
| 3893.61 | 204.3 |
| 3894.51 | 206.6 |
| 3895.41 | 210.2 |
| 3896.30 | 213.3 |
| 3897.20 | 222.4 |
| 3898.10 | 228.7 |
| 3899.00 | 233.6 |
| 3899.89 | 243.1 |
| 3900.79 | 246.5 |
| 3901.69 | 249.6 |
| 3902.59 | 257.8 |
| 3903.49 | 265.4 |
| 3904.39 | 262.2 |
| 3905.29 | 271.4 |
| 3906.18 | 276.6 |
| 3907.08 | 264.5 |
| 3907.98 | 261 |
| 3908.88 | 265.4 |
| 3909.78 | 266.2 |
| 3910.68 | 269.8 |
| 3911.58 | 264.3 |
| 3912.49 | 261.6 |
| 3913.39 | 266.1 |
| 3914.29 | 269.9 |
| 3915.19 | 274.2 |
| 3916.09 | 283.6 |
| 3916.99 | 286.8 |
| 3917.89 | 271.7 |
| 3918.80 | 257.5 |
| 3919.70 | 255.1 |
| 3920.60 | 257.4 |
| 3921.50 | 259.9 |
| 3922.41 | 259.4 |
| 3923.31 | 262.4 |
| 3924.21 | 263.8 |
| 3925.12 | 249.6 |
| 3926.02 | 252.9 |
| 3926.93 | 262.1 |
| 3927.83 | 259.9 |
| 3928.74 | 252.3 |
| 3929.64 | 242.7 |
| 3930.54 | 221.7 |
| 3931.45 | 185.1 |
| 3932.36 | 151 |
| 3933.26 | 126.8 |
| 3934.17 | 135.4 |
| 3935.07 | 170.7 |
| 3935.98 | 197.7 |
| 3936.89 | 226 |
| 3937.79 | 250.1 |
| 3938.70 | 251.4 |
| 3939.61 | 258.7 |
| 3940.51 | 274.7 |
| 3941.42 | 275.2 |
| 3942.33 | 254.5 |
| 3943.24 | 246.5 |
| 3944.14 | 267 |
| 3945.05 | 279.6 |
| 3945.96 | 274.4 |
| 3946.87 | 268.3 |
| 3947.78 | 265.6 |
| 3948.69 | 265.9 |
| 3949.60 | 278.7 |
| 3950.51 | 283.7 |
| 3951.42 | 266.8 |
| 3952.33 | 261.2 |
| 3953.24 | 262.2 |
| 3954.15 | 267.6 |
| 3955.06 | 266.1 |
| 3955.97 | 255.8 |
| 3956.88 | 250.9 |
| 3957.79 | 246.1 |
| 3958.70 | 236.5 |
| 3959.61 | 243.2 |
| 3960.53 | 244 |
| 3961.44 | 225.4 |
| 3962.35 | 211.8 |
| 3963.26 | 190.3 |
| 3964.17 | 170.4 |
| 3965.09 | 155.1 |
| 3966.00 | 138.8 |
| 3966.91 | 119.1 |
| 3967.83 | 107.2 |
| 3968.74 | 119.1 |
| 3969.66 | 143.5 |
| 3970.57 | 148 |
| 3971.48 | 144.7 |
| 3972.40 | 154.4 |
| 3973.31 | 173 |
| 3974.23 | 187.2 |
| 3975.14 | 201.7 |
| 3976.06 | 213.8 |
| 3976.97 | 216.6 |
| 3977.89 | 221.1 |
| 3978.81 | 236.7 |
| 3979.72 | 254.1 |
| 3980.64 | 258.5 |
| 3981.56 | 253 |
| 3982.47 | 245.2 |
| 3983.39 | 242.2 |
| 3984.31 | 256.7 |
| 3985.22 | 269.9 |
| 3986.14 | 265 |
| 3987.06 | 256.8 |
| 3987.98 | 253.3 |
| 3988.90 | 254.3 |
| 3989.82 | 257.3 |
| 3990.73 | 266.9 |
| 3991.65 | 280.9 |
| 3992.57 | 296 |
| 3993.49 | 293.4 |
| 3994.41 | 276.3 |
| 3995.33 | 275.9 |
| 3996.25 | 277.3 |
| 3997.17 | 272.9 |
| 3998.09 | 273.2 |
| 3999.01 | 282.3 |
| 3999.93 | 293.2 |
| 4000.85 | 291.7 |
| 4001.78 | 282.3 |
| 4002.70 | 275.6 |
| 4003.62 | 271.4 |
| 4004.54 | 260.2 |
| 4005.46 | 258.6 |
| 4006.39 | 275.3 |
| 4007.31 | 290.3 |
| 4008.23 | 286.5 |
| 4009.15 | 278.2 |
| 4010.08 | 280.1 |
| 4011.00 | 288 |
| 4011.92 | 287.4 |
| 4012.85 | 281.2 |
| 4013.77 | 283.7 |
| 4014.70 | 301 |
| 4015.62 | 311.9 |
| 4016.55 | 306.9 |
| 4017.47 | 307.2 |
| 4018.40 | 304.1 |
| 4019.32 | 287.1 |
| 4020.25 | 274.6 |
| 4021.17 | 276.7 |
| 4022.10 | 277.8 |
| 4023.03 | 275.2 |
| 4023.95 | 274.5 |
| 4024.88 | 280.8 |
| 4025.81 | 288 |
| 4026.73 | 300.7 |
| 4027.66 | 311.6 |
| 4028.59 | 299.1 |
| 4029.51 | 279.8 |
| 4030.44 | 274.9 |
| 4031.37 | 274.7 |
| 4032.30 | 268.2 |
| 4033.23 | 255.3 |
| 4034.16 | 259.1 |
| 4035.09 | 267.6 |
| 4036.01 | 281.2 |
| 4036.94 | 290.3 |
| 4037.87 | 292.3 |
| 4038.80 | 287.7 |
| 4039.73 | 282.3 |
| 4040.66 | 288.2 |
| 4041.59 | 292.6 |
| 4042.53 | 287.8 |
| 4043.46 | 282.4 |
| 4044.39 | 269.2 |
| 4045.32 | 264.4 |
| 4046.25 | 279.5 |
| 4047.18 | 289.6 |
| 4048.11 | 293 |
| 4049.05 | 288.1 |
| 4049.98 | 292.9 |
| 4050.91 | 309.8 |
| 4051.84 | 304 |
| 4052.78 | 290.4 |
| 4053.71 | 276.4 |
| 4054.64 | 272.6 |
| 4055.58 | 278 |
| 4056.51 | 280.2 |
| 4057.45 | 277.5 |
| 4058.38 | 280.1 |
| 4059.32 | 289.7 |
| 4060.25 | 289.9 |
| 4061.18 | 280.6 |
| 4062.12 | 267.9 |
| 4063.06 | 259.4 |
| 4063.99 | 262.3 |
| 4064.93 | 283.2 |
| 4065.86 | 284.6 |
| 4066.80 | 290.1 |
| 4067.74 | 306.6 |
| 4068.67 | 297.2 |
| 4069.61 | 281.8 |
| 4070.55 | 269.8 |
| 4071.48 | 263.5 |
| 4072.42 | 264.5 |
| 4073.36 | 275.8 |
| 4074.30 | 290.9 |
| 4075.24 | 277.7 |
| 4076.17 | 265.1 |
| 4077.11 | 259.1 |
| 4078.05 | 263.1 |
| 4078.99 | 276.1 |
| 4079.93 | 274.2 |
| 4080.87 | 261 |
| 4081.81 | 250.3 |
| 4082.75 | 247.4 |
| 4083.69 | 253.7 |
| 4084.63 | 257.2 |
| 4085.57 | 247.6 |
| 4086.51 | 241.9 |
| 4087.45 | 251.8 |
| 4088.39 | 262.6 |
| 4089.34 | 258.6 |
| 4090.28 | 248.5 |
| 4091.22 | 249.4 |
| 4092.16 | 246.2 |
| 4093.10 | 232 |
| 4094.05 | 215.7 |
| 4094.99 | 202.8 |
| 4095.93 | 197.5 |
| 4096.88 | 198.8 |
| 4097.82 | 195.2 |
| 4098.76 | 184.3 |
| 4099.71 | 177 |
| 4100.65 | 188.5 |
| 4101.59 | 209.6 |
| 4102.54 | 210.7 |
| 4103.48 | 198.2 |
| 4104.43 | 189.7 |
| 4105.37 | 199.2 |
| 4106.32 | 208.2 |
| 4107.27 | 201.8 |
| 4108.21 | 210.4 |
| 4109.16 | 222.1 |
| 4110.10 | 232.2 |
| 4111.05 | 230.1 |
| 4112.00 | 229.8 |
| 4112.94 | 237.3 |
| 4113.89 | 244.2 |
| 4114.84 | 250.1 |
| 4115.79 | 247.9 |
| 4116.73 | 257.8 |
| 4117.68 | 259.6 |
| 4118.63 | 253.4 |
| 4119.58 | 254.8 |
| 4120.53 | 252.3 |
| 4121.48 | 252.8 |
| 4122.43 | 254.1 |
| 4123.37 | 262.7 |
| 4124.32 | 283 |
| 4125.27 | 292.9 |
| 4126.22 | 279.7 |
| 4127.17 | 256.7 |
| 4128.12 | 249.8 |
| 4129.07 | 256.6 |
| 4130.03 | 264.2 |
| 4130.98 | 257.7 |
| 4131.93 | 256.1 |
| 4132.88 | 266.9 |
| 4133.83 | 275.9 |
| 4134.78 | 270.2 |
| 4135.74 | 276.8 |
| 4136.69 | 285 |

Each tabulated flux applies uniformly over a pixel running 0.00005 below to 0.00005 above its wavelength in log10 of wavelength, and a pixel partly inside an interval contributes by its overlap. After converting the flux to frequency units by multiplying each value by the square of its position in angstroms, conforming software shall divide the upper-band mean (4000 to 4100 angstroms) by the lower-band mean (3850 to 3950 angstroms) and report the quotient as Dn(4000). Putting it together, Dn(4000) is 1.2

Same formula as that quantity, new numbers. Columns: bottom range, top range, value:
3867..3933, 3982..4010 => 1.17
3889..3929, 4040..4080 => 1.22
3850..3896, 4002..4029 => 1.24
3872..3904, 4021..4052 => 1.35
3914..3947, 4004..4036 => 1.21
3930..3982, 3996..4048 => 1.34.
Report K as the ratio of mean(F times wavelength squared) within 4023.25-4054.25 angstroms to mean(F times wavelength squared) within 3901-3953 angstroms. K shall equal 1.2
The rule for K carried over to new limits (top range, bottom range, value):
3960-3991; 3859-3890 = 0.86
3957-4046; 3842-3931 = 1.08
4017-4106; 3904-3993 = 1.18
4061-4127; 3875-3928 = 1.13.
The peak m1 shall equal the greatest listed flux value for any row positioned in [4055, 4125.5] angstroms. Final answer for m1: 306.6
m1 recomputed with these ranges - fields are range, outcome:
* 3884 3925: 286.8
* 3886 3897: 213.3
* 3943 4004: 296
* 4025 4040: 311.6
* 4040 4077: 309.8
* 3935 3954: 283.7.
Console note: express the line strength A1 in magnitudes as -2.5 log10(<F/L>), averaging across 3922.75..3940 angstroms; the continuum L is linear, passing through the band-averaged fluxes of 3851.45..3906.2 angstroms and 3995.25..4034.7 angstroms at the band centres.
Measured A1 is 0.18 mag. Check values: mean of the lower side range 248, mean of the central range 222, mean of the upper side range 283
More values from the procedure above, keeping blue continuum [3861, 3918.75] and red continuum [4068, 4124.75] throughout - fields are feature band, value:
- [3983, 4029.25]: -0.15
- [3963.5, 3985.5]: 0.27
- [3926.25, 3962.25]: 0.02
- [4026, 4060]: -0.17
